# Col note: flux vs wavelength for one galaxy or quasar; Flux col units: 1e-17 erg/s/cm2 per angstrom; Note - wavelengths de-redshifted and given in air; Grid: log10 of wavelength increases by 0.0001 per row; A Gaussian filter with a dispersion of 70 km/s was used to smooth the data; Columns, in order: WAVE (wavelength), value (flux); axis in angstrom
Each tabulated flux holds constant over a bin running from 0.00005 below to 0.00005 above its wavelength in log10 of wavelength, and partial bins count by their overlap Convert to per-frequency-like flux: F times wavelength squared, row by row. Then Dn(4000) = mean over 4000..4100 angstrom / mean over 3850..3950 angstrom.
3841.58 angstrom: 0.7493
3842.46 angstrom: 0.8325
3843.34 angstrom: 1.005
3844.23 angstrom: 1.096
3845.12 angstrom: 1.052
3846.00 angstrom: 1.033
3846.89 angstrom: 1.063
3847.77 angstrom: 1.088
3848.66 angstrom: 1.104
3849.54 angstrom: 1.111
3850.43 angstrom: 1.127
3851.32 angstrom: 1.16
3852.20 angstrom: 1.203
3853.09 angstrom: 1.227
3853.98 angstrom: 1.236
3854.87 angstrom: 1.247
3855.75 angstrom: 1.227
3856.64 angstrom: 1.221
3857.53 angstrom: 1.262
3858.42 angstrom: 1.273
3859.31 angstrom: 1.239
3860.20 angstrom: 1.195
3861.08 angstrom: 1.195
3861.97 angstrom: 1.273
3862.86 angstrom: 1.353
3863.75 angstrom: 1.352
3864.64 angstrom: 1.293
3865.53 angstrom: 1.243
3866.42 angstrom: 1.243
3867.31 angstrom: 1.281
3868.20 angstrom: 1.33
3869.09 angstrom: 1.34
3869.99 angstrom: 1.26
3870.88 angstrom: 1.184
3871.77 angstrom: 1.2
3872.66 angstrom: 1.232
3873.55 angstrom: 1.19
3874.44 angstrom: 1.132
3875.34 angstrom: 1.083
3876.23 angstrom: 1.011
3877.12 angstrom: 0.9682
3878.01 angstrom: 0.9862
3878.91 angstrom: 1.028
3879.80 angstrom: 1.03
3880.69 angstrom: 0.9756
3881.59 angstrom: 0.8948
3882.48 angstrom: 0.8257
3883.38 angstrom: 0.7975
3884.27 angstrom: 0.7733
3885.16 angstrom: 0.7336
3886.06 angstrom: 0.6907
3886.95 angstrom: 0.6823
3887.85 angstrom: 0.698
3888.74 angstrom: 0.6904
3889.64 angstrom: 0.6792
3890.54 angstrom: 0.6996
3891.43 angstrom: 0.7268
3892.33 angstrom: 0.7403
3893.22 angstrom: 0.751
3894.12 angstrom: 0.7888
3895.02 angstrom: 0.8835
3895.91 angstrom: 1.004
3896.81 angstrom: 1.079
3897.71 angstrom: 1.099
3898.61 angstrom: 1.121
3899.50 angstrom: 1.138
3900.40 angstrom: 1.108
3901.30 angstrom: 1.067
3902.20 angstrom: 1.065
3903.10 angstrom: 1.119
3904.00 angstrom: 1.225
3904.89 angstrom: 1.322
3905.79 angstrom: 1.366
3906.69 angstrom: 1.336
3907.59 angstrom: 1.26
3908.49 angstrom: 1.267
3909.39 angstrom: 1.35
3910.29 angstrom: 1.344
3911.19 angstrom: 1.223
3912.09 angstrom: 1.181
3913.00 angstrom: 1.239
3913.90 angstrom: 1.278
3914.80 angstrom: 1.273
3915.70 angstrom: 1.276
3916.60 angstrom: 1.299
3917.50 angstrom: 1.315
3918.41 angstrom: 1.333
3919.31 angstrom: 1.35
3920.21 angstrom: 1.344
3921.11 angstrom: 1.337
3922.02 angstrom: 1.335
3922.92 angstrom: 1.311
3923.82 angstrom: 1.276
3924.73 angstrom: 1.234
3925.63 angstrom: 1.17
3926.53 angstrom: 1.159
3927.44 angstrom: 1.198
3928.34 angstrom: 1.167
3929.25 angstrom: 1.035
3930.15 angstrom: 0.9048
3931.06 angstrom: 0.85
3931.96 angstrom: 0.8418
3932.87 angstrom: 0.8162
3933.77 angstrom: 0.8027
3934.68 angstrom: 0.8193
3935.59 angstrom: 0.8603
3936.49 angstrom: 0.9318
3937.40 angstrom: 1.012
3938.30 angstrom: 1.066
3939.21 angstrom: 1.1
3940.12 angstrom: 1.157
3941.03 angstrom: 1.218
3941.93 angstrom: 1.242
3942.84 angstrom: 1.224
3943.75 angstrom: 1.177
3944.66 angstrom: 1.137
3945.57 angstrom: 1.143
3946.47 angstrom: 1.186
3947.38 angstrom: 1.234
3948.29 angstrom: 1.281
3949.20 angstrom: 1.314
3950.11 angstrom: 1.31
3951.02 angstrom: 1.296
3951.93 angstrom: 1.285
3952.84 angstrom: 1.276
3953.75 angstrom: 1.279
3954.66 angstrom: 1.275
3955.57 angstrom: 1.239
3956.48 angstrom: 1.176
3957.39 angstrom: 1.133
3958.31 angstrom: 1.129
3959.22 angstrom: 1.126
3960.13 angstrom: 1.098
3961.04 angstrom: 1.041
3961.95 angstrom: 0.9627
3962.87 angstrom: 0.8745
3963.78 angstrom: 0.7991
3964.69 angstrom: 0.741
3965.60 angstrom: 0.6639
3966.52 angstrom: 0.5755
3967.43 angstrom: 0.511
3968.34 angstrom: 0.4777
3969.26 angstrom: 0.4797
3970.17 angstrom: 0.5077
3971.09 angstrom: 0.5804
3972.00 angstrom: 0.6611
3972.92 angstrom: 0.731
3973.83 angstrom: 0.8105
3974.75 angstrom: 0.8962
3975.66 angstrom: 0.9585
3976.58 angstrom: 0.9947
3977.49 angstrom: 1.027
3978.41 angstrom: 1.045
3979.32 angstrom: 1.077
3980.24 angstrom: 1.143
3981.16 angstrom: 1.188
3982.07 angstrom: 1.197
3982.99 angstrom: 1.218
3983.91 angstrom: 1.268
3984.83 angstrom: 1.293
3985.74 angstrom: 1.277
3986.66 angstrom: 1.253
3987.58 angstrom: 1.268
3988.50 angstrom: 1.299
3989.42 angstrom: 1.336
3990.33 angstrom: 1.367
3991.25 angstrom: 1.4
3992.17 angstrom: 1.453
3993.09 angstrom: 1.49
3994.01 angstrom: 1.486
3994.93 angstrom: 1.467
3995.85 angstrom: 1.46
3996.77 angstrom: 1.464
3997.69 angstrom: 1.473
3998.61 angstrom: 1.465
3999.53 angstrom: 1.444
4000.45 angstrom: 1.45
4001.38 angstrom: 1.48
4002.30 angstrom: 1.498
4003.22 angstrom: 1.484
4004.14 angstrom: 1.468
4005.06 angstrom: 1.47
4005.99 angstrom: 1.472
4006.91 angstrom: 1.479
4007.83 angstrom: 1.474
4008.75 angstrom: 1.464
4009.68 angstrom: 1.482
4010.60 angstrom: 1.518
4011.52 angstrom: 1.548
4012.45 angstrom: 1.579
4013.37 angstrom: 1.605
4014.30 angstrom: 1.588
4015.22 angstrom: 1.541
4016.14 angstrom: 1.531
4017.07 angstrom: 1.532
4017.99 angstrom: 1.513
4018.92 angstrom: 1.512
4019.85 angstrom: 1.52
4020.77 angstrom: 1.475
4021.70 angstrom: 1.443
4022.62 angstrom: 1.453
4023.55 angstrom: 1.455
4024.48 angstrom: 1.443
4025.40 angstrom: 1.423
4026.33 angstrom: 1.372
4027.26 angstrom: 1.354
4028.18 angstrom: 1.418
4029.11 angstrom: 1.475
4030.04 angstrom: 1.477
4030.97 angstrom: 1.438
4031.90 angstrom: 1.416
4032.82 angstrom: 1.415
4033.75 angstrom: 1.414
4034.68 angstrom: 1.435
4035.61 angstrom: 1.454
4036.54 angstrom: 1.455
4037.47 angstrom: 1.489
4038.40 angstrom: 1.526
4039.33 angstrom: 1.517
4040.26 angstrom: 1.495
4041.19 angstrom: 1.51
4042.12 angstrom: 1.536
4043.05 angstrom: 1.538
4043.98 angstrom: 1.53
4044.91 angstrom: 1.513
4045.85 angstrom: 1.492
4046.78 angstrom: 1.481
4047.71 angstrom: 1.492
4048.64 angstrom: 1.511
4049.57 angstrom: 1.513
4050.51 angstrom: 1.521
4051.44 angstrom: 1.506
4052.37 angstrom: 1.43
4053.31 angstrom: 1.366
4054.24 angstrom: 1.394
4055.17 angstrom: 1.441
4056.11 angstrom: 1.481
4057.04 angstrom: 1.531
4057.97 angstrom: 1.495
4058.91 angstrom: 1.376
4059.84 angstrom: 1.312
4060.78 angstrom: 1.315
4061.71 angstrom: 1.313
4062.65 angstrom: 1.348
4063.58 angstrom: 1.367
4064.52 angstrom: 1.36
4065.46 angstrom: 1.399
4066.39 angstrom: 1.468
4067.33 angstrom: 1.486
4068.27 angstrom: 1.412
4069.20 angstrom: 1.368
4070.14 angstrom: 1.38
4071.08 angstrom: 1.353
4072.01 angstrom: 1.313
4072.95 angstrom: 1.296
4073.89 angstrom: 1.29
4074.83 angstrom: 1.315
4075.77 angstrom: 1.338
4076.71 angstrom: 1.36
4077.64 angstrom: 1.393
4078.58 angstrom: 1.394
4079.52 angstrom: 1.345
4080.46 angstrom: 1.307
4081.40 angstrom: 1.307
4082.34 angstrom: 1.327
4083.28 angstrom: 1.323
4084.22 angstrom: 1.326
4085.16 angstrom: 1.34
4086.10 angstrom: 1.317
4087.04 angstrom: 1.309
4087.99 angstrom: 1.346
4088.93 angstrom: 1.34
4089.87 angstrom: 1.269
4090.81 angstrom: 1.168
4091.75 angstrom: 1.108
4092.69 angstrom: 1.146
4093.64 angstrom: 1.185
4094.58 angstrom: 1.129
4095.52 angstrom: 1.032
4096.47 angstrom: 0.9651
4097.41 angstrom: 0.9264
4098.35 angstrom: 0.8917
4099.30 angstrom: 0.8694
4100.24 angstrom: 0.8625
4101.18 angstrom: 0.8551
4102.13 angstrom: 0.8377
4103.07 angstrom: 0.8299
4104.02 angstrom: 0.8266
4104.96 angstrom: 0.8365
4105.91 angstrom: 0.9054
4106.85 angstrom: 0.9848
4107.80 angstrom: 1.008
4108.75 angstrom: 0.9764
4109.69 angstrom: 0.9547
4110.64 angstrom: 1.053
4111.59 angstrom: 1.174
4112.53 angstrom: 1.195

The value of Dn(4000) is 1.3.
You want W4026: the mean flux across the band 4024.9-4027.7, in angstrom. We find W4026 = 1.38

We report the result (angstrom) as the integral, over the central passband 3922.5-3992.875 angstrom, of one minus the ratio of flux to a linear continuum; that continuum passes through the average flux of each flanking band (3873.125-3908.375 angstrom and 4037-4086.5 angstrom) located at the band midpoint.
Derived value 4.8 angstrom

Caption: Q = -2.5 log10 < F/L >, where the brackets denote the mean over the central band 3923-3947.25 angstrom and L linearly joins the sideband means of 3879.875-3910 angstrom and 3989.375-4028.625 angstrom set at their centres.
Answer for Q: 0.074 mag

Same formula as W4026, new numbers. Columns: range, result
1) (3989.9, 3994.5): 1.44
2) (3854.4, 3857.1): 1.23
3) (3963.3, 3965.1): 0.775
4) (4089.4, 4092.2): 1.18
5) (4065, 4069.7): 1.43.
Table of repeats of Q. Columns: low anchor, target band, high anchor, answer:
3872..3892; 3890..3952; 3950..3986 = -0.21 mag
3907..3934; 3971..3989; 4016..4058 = 0.24 mag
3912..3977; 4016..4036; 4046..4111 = -0.23 mag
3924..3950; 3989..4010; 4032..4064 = -0.13 mag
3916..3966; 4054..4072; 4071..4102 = -0.17 mag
